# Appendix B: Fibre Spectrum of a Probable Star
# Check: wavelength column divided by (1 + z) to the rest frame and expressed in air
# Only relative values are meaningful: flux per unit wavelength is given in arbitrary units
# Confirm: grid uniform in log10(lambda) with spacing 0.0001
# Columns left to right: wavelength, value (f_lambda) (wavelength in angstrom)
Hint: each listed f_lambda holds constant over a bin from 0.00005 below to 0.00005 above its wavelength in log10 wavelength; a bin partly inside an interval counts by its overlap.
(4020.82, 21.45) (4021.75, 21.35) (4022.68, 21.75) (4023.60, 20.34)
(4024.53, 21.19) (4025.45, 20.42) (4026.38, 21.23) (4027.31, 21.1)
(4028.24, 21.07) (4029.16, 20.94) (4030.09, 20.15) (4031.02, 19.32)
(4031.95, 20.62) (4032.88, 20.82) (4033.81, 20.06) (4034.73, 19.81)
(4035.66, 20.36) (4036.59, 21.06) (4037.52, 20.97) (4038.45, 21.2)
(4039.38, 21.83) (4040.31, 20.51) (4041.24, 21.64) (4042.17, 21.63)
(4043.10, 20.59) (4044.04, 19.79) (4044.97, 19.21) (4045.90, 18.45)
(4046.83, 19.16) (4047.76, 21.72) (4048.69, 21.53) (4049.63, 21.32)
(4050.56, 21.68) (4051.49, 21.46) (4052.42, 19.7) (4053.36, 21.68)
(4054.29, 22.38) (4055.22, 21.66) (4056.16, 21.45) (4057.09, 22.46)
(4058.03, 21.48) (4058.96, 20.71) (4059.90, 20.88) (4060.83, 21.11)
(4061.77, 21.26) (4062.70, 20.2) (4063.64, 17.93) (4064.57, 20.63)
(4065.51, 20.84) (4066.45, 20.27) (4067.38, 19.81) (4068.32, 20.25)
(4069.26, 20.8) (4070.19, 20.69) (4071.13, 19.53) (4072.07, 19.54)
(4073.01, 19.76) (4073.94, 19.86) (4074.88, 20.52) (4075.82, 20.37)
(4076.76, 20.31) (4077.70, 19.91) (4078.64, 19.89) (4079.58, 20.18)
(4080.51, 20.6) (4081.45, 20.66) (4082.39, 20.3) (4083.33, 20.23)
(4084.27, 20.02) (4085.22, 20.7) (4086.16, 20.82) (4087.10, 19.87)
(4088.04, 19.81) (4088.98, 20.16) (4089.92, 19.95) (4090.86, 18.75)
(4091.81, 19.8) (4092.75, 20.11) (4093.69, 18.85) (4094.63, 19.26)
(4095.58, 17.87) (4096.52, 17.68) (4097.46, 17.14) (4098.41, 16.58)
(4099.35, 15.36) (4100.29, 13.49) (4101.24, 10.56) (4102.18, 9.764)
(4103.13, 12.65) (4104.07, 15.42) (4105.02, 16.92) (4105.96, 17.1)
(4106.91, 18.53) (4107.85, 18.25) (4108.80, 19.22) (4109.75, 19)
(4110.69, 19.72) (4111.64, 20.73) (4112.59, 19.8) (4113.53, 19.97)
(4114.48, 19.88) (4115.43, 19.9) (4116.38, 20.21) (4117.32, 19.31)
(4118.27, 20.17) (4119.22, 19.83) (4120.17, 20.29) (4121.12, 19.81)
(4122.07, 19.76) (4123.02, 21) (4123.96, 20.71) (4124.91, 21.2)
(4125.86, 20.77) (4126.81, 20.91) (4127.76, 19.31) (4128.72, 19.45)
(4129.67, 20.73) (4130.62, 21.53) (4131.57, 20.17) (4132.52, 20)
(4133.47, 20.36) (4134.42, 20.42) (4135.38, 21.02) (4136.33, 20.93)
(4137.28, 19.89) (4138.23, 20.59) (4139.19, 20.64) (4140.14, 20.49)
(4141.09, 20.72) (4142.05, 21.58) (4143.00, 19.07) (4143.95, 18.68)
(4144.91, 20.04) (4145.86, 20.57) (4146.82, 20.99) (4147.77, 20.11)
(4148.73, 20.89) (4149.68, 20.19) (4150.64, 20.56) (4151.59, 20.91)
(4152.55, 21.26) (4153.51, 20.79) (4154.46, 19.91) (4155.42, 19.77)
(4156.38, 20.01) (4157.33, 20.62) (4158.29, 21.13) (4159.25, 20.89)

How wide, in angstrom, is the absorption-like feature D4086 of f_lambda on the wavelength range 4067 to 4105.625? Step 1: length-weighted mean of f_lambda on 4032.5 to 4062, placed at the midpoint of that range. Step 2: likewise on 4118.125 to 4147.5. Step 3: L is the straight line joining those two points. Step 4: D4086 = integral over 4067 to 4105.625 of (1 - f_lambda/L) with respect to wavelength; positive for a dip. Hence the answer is 3.81 angstrom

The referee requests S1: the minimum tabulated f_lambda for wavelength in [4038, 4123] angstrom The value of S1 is 9.764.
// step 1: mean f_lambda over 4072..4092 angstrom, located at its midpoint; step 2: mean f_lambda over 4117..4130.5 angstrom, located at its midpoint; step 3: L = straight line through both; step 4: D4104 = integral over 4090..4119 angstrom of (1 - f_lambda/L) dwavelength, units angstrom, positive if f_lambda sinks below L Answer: 3.46 angstrom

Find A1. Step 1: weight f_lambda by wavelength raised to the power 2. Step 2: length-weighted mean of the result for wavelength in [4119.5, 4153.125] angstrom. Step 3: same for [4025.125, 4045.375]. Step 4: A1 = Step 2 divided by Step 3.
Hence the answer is 1.04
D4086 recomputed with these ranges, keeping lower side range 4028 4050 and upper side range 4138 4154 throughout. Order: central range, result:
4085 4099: 0.97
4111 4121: 0.24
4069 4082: 0.23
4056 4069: -0.06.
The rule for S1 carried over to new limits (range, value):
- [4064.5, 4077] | 19.53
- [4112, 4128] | 19.31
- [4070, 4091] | 18.75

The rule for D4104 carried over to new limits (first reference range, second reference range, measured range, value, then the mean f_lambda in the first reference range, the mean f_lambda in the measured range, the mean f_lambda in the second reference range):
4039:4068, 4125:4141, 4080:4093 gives 0.34 angstrom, 20.8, 20.1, 20.5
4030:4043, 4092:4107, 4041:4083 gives -3.90 angstrom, 20.7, 20.6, 16.1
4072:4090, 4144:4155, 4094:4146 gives 3.50 angstrom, 20.2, 19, 20.5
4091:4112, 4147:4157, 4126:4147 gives -1.05 angstrom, 17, 20.4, 20.5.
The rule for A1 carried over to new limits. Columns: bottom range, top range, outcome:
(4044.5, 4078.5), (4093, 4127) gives 0.91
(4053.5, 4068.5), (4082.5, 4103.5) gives 0.86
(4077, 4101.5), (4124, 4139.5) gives 1.11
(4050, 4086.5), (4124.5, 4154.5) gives 1.03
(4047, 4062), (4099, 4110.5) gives 0.75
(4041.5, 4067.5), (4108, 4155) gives 1.01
